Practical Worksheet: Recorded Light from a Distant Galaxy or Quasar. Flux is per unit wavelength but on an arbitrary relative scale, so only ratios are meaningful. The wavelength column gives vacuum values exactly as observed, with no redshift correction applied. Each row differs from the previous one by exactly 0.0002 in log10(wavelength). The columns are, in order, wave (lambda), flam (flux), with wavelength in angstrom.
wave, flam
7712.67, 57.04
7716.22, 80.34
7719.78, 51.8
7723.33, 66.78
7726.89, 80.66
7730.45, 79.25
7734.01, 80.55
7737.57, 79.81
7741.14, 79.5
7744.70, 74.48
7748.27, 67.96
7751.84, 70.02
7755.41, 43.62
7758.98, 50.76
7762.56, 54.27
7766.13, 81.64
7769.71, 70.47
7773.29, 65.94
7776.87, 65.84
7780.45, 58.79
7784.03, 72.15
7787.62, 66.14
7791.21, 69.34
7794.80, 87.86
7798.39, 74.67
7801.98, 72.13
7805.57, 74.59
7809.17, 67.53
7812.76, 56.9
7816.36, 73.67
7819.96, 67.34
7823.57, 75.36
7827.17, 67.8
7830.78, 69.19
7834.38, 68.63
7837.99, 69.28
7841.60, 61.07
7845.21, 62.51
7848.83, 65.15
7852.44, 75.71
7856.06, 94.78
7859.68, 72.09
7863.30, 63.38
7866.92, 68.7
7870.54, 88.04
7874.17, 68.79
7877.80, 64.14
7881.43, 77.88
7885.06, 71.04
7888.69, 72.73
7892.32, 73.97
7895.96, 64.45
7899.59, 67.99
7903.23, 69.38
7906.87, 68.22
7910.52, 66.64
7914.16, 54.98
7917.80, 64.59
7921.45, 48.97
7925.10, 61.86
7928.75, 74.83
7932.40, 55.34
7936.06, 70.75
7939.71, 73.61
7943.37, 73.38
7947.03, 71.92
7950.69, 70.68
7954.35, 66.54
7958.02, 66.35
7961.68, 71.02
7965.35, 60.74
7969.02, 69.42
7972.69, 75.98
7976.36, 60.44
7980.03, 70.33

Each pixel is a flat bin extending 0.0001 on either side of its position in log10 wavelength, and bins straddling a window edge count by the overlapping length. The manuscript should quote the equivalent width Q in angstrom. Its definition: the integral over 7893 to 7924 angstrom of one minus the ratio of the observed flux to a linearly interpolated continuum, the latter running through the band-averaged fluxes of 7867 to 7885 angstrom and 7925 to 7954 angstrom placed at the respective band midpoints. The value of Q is 3.5 angstrom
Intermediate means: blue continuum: 73.8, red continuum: 69.4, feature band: 63.5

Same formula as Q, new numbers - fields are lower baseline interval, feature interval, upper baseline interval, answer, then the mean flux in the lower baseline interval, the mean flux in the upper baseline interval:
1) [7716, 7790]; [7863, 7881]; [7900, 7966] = -1.3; 68.4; 66.2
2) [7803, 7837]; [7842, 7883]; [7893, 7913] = -2.5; 69.1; 67.3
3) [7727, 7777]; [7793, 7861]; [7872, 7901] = -1.4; 69.3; 70.4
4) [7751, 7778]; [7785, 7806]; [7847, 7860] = -2.0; 62.5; 77.4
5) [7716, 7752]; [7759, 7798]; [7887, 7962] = 1.9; 73.6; 67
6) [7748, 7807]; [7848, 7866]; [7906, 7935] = -2.8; 67.4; 61.9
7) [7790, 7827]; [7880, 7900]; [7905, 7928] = -2.3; 71.8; 61.5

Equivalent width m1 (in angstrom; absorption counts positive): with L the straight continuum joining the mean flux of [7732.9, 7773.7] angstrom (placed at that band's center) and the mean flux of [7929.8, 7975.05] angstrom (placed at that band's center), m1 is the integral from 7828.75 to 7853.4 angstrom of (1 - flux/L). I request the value 0.5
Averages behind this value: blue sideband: 68.1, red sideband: 68.8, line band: 67.1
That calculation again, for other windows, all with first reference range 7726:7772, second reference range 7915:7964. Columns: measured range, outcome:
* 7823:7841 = -0.2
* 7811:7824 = 0.2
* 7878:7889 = -0.8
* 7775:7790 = 0.8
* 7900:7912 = -0.2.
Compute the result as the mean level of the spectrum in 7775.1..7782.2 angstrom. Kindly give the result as 62.3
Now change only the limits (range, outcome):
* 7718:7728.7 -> 66.5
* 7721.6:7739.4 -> 77.4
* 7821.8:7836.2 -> 70.3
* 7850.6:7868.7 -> 74.9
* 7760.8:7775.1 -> 68.1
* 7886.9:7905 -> 69.7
